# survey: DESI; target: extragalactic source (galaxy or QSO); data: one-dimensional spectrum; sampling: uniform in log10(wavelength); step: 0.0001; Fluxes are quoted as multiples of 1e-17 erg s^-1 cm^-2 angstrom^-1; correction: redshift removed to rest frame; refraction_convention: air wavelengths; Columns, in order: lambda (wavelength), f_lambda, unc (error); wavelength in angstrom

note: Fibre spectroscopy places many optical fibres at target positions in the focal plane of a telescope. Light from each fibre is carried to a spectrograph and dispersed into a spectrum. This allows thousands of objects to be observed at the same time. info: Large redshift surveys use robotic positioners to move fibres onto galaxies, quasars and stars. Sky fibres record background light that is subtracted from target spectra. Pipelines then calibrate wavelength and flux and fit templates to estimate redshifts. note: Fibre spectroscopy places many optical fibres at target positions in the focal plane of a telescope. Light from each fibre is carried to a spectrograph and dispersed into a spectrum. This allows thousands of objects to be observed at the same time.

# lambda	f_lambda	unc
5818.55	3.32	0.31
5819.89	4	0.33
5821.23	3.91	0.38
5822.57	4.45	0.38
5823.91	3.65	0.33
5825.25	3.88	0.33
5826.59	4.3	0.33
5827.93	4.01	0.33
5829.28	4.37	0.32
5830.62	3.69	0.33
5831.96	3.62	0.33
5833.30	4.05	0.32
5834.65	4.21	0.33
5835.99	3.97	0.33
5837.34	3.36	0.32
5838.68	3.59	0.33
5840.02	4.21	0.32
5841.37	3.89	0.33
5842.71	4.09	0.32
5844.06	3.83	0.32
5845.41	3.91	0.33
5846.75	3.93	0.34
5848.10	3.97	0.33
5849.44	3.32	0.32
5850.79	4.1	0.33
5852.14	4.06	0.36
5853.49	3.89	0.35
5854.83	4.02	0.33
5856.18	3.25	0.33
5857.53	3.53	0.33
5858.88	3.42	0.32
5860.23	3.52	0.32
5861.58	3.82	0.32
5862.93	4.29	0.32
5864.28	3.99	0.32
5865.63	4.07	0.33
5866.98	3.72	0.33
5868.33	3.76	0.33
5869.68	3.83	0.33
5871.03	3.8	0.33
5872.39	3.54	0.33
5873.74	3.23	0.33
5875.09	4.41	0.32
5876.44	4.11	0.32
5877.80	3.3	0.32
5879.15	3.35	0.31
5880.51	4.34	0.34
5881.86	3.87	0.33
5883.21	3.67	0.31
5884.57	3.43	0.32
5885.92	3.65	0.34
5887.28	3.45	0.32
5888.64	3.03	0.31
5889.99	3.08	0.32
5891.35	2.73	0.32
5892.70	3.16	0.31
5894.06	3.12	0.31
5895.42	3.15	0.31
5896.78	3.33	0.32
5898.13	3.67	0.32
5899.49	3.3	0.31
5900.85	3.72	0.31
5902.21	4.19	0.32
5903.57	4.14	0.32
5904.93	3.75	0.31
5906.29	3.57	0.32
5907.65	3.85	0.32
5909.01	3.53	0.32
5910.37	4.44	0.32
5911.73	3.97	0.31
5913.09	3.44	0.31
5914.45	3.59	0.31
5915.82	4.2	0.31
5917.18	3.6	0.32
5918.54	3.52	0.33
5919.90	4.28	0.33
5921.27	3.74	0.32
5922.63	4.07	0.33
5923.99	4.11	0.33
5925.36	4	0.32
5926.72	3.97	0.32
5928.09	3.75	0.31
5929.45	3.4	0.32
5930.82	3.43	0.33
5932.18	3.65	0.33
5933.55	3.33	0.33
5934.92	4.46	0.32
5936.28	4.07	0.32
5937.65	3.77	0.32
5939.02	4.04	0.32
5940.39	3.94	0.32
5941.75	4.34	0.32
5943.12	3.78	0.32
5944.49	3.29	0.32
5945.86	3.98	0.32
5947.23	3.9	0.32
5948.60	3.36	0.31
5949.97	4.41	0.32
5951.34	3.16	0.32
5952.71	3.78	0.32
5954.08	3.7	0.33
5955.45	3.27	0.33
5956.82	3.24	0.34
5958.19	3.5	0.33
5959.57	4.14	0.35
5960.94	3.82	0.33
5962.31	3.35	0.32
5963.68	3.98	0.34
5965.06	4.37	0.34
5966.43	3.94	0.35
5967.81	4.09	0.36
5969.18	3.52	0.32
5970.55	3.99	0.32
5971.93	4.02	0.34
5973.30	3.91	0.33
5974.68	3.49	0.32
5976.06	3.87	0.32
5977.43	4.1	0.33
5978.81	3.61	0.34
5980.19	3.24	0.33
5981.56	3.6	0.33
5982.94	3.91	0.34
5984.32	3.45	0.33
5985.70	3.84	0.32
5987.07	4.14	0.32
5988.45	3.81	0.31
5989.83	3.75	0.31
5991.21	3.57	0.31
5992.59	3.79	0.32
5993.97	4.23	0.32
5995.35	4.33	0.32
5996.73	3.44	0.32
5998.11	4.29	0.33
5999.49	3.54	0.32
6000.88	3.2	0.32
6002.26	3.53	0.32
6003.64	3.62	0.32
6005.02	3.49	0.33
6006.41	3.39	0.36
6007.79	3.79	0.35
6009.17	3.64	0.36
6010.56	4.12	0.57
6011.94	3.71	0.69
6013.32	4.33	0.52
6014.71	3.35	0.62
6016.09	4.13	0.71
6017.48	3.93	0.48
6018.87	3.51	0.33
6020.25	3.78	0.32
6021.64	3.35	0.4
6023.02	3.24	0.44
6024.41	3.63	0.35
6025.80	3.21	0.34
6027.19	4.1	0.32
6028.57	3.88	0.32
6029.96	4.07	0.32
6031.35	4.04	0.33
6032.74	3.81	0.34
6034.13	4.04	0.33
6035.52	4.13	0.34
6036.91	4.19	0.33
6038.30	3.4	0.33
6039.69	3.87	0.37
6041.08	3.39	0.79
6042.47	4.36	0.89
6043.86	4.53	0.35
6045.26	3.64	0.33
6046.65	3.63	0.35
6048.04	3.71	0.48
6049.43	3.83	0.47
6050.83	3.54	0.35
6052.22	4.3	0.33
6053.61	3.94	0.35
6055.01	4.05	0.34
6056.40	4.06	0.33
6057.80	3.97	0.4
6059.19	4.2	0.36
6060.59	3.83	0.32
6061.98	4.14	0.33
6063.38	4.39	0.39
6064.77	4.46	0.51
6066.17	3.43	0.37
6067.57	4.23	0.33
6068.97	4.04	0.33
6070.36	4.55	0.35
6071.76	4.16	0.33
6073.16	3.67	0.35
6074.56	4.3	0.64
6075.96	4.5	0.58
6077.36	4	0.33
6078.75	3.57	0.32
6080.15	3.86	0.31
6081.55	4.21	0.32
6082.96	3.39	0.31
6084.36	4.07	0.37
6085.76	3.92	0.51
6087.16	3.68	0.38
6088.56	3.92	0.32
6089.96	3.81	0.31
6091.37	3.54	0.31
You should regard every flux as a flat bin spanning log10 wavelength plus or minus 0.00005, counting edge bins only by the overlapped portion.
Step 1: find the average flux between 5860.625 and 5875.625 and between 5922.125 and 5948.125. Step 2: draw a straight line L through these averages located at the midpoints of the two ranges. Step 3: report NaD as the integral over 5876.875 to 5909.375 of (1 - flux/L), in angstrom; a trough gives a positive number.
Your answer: 2.8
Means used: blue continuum 3.85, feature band 3.52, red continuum 3.85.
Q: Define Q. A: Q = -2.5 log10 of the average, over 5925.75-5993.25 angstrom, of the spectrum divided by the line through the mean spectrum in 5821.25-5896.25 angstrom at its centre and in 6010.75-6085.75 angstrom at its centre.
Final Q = 0.02 mag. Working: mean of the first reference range 3.74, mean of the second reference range 3.92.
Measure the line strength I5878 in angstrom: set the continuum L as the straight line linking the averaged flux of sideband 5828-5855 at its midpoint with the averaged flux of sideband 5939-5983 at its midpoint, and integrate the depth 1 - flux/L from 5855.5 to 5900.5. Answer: 3.38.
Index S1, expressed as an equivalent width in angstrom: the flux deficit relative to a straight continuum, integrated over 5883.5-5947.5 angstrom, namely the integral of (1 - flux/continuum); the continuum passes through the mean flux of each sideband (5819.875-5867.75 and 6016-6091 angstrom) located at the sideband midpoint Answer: 3.2 angstrom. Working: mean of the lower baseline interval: 3.88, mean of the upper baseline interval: 3.91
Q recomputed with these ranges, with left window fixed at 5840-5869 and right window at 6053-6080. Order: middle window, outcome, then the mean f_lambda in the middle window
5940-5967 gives 0.05 mag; 3.76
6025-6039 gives 0.04 mag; 3.88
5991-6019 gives 0.07 mag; 3.77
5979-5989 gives 0.08 mag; 3.71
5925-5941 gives 0.03 mag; 3.81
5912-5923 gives 0.03 mag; 3.8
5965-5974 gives 0.00 mag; 3.95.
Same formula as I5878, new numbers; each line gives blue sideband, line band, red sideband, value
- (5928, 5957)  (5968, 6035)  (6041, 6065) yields 2.1 angstrom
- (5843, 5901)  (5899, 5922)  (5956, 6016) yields -0.8 angstrom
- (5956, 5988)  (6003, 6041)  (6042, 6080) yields 1.6 angstrom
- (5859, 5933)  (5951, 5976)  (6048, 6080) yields 0.6 angstrom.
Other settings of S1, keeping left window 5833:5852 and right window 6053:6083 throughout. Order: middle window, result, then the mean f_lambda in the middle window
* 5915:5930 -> 0.27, 3.88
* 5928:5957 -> 1.65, 3.74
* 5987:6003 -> 0.86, 3.79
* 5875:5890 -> 1.08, 3.64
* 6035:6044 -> 0.20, 3.95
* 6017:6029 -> 1.22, 3.62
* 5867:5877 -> 0.28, 3.8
